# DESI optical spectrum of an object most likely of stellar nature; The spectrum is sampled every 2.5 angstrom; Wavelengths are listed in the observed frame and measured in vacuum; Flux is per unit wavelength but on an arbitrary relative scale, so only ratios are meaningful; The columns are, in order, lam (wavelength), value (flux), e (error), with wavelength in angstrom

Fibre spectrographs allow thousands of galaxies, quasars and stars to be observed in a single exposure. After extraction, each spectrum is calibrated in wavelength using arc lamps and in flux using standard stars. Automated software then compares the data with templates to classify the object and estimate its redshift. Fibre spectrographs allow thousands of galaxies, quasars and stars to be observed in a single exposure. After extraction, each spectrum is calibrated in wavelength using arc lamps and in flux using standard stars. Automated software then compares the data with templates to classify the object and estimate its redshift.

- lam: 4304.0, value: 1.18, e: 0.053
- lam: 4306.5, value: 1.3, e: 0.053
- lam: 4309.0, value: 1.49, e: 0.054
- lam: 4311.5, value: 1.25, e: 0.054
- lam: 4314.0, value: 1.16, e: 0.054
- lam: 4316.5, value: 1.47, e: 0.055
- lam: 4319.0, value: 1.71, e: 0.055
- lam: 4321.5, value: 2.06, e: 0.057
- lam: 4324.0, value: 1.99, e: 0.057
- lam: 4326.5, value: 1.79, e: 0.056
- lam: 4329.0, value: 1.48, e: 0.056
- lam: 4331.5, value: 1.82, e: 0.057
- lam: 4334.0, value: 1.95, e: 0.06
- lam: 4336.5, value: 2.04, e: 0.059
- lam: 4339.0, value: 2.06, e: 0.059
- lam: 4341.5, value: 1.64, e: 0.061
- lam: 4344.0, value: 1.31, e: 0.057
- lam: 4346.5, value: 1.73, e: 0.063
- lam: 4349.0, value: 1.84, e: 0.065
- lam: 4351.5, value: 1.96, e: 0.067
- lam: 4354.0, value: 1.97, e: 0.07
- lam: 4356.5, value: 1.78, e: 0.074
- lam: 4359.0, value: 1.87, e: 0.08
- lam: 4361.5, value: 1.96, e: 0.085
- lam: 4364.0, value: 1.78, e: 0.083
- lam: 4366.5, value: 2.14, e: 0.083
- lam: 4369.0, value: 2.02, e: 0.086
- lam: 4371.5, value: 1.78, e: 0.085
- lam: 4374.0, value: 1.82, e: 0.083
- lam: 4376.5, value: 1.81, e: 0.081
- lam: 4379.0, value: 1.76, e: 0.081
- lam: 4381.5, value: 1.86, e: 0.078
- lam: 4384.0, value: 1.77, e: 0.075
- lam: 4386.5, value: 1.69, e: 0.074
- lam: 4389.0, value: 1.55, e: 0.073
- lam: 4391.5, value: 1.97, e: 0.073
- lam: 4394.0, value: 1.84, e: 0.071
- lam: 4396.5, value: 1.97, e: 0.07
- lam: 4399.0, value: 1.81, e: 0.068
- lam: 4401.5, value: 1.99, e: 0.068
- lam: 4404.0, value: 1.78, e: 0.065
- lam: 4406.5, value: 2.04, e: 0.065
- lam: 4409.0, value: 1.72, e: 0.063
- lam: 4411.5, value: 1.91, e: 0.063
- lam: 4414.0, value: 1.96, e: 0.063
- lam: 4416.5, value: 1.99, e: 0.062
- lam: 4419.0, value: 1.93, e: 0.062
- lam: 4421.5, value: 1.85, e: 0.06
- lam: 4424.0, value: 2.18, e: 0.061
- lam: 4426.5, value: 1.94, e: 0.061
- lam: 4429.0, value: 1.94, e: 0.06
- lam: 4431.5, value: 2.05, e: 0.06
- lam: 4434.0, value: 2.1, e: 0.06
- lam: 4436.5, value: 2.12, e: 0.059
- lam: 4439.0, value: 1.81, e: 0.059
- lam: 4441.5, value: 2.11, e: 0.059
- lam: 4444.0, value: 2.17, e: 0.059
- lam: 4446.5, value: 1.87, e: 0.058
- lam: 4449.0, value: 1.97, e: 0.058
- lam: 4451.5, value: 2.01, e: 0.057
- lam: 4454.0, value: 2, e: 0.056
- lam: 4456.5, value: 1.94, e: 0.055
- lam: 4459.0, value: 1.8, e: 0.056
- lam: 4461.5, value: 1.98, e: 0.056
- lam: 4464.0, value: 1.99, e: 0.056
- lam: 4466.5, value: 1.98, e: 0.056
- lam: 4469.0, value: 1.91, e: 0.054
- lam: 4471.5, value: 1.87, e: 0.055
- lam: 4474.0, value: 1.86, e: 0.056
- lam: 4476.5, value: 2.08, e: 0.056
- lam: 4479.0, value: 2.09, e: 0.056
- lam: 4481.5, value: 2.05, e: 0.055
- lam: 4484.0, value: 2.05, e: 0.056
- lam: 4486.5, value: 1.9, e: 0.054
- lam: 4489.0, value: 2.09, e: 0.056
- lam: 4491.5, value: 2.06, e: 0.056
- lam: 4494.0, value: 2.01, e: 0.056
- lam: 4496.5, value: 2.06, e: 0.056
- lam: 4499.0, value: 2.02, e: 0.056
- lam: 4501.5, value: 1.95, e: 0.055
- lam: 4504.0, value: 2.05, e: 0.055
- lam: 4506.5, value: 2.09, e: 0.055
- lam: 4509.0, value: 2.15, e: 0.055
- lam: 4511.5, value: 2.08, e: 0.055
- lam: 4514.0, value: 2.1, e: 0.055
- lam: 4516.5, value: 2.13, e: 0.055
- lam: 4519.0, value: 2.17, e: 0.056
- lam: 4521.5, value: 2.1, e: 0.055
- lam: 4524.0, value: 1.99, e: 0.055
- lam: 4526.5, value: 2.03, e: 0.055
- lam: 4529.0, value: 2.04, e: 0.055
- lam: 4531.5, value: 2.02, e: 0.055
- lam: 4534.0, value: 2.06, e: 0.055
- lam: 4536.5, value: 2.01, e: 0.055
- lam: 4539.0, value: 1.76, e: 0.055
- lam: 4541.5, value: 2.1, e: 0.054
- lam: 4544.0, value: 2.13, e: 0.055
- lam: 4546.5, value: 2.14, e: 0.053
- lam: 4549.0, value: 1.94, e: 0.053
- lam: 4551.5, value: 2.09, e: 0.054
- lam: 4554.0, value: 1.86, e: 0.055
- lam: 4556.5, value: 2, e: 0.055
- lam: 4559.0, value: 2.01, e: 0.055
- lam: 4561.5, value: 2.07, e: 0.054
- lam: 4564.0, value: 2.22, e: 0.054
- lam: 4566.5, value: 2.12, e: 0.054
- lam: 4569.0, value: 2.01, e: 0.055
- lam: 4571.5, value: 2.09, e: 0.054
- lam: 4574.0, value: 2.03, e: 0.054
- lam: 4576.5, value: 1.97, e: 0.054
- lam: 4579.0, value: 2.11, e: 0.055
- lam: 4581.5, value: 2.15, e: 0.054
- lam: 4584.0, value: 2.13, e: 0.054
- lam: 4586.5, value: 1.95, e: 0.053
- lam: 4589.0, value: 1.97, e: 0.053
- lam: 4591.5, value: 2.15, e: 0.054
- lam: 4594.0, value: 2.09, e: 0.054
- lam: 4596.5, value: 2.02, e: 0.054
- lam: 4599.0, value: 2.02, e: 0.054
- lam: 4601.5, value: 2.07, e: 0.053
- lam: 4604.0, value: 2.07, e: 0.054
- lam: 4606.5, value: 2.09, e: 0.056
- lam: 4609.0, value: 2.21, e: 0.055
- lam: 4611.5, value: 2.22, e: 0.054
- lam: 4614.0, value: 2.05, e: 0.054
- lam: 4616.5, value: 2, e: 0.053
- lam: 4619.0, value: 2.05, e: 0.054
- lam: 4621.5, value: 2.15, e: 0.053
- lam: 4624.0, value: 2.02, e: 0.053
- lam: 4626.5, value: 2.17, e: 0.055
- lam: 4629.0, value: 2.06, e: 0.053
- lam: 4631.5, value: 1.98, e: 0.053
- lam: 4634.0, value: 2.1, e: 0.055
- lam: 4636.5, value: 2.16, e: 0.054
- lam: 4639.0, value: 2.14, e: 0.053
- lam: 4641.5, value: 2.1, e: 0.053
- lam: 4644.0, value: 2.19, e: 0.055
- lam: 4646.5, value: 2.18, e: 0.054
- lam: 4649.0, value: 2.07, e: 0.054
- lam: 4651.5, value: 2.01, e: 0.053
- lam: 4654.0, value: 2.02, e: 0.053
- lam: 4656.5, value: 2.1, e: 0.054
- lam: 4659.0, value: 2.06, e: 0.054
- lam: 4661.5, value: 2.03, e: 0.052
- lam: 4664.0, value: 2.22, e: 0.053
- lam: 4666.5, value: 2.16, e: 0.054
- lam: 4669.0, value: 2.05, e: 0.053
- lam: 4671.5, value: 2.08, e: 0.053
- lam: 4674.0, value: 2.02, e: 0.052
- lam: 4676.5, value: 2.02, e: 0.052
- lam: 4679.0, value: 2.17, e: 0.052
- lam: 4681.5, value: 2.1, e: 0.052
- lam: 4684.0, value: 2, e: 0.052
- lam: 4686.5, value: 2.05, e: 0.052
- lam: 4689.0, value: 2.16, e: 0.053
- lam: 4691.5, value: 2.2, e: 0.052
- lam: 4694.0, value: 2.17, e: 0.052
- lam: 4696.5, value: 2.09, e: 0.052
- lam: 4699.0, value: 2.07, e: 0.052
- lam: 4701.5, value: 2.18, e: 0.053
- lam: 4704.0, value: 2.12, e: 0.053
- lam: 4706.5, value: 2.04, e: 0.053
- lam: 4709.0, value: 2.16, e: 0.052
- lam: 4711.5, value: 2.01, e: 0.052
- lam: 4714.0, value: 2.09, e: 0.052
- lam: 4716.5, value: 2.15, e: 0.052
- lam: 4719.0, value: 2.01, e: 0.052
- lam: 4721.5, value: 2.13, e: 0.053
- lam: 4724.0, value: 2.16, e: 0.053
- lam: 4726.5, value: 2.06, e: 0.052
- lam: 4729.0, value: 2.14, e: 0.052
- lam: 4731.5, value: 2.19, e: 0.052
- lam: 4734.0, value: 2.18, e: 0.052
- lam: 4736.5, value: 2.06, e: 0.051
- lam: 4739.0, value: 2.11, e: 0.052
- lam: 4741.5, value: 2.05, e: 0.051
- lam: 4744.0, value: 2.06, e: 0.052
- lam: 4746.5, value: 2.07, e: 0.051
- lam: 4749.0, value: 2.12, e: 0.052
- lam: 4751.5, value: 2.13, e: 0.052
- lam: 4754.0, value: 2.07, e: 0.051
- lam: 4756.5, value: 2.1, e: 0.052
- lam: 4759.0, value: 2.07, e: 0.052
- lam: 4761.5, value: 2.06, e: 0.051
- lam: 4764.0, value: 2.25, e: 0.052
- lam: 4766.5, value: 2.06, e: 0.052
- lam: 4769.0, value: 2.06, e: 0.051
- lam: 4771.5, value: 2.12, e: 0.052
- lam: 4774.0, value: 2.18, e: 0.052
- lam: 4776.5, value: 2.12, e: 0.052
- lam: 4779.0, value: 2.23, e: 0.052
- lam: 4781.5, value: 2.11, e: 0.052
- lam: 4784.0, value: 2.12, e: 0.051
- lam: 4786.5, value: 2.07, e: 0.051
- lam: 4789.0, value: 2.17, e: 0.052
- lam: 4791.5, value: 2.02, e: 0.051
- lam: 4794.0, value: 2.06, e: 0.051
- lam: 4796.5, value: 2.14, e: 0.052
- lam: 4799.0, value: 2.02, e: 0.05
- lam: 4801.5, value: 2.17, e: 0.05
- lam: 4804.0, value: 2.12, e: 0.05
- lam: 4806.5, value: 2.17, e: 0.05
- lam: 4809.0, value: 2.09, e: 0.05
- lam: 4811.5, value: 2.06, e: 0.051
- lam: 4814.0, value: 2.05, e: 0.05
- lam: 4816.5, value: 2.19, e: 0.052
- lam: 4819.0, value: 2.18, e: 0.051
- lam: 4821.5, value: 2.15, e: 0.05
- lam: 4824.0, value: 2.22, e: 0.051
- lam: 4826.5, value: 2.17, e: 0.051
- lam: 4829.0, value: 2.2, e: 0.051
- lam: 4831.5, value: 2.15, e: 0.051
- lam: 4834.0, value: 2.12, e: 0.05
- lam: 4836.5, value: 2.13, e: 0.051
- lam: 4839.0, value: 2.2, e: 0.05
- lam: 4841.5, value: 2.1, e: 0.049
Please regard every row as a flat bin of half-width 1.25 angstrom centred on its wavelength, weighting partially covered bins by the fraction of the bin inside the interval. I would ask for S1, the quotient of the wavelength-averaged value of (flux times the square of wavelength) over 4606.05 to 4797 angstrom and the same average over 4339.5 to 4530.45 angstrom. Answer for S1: 1.21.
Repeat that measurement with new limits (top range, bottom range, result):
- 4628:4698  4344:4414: 1.29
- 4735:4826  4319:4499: 1.30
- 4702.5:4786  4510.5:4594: 1.12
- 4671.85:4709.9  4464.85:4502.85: 1.15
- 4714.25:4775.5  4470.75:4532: 1.15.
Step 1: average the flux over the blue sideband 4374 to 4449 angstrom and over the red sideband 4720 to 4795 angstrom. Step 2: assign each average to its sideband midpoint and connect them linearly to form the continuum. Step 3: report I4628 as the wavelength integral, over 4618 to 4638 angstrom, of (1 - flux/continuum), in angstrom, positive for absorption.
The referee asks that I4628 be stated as -0.50 angstrom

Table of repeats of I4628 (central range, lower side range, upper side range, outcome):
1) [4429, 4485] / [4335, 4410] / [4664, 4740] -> -2.3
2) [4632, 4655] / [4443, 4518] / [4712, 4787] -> -0.4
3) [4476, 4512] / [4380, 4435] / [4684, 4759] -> -1.7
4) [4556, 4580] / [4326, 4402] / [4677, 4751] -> -0.9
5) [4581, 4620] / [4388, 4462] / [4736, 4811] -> -1.0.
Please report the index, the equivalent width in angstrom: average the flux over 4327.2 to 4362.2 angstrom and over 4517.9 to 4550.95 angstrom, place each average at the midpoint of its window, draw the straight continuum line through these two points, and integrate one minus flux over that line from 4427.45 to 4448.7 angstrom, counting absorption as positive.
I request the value -1.0 angstrom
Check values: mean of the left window 1.81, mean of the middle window 2.02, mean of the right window 2.04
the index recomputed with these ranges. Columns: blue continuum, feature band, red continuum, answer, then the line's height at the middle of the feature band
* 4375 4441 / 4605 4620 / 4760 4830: -0.6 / 2.02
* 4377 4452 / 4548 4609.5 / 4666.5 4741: -1.0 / 2.02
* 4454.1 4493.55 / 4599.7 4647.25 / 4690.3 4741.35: -1.0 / 2.06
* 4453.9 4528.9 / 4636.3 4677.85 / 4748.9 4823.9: -0.4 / 2.07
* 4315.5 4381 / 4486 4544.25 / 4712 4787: -3.0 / 1.95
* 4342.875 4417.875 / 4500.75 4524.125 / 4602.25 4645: -1.2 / 1.99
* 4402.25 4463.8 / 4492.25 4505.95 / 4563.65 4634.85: -0.1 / 2.01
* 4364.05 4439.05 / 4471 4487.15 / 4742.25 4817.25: -0.4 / 1.94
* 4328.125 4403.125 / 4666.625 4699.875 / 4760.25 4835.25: -0.7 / 2.05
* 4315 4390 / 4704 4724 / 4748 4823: -0.2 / 2.07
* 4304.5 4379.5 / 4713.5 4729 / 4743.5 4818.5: -0.3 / 2.06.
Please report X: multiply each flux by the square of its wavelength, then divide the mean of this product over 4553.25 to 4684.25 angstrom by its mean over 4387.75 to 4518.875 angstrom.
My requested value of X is 1.13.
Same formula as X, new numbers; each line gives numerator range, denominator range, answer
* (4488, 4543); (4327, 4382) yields 1.20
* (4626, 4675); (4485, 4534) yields 1.08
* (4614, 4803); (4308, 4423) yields 1.35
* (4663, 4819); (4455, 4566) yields 1.15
